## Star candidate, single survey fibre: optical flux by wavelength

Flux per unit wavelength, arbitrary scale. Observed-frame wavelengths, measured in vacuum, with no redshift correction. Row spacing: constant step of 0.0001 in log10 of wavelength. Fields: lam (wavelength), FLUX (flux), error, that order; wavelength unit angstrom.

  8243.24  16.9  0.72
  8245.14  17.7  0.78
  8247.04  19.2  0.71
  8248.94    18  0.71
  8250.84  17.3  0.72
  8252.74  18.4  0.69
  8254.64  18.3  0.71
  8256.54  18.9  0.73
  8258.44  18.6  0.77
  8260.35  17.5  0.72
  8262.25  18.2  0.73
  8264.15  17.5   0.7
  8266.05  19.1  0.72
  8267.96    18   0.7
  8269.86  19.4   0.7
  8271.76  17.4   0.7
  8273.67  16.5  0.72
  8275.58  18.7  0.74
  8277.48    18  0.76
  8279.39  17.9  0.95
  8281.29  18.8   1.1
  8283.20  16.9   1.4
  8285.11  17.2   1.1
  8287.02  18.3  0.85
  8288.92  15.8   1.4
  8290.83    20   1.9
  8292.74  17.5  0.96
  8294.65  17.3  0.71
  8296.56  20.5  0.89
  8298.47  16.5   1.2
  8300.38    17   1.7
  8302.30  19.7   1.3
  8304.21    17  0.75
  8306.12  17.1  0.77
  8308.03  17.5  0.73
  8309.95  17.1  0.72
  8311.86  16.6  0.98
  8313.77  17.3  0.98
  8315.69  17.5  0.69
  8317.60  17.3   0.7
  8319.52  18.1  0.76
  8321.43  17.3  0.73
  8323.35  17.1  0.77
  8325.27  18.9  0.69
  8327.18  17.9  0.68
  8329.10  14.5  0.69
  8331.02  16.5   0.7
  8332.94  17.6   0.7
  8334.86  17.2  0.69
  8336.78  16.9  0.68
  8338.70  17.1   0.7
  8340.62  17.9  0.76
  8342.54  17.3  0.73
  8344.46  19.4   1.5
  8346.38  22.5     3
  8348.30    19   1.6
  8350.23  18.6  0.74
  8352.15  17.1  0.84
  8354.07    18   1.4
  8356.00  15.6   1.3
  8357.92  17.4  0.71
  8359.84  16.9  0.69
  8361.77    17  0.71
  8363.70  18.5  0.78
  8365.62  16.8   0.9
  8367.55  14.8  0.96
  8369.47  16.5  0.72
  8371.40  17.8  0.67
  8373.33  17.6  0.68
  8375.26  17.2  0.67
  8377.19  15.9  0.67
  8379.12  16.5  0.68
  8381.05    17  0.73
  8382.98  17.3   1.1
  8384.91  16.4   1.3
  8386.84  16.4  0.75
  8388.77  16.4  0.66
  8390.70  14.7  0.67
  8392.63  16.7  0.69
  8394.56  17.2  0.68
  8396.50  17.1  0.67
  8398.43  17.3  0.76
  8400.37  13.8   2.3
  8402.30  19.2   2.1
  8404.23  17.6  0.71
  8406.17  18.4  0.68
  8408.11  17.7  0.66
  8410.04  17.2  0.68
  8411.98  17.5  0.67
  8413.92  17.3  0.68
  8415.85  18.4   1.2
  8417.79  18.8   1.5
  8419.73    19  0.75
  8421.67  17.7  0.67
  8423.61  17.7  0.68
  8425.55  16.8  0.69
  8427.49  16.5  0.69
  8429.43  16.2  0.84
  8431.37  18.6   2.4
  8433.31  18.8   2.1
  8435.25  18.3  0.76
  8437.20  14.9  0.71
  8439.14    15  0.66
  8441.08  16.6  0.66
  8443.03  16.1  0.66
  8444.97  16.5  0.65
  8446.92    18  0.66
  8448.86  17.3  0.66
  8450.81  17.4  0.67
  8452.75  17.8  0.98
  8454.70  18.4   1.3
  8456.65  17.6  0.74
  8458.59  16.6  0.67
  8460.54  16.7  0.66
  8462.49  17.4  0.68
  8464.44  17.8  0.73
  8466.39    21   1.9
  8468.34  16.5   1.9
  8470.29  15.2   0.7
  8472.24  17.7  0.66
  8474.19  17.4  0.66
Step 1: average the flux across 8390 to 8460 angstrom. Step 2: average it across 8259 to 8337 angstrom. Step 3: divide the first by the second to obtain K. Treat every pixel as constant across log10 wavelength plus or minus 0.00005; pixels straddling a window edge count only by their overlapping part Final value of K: 0.98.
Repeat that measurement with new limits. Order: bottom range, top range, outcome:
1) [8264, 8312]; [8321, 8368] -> 0.98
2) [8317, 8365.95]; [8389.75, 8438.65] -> 0.98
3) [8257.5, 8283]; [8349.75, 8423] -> 0.95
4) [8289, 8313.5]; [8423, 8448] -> 0.95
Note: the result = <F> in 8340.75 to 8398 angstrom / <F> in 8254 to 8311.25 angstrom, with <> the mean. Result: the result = 0.96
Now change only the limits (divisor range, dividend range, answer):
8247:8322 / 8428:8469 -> 0.97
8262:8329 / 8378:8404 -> 0.94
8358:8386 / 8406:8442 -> 1.03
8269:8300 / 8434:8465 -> 0.95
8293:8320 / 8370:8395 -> 0.95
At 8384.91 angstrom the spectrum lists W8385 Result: 16.4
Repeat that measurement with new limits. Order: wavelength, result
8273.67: 16.5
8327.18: 17.9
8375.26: 17.2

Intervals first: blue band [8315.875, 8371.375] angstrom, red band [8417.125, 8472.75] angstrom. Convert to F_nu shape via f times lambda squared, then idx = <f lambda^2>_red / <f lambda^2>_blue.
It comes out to 1.01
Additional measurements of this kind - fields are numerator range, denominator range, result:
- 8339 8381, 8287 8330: 1.01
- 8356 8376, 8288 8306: 0.97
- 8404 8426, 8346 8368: 1.03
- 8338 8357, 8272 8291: 1.05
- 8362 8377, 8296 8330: 0.98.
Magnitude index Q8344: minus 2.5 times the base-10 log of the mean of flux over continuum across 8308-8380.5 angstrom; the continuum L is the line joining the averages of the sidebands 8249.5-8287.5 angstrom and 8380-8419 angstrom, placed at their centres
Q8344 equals 0.01 mag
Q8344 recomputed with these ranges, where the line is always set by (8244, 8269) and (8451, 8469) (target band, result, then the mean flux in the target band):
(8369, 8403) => 0.08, 16.7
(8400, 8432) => 0.01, 17.6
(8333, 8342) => 0.04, 17.3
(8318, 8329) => 0.03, 17.6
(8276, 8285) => 0.02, 17.9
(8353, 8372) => 0.07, 16.9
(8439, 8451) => 0.06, 16.8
